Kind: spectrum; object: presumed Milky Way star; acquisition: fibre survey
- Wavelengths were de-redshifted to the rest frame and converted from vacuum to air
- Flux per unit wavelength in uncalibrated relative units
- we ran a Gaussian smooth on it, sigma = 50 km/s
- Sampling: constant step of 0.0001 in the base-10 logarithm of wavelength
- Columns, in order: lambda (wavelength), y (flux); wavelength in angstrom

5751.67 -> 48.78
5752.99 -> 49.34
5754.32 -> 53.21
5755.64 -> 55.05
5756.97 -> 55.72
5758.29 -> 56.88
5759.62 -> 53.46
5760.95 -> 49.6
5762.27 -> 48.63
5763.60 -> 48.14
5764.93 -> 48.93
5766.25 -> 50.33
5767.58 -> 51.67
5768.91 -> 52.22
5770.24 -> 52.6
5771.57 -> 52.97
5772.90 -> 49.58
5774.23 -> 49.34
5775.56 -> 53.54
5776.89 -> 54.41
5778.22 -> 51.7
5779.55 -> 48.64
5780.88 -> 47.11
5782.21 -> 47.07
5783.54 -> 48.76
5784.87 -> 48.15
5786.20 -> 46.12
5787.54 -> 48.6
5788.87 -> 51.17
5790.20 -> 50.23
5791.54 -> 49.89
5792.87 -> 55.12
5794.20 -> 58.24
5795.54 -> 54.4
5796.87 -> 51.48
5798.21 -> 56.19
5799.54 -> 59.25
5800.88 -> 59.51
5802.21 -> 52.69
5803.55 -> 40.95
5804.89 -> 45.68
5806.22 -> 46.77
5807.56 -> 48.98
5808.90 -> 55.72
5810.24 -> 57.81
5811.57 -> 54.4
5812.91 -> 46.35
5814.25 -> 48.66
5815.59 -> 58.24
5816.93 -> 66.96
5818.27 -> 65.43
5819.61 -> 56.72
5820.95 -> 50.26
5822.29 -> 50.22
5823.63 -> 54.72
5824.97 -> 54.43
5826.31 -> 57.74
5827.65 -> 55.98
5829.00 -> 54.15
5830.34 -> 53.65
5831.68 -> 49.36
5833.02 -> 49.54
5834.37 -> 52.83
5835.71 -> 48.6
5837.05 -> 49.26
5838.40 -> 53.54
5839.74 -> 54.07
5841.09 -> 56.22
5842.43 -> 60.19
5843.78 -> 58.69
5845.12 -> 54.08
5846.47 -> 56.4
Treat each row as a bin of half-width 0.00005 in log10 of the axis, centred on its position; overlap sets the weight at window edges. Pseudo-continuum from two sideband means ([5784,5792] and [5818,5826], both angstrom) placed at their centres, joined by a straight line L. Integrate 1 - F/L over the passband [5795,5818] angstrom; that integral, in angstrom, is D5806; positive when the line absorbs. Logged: -0.5 angstrom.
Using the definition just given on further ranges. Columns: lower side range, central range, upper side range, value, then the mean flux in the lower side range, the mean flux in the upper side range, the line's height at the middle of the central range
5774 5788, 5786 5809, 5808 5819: 0.5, 49.4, 56.5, 53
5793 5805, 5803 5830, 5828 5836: -0.5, 53.6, 51.7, 52.6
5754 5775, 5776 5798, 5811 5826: 1.0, 51.8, 55.2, 53.2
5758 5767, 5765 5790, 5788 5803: 1.0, 50.6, 54.2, 52.2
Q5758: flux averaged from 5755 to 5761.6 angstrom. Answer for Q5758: 54.1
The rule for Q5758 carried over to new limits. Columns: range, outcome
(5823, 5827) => 55.7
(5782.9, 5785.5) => 48.5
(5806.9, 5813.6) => 52.6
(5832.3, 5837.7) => 50.1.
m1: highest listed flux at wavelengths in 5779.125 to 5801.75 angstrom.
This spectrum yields 59.51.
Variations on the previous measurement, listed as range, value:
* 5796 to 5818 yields 66.96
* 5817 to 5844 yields 65.43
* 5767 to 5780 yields 54.41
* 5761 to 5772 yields 52.97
